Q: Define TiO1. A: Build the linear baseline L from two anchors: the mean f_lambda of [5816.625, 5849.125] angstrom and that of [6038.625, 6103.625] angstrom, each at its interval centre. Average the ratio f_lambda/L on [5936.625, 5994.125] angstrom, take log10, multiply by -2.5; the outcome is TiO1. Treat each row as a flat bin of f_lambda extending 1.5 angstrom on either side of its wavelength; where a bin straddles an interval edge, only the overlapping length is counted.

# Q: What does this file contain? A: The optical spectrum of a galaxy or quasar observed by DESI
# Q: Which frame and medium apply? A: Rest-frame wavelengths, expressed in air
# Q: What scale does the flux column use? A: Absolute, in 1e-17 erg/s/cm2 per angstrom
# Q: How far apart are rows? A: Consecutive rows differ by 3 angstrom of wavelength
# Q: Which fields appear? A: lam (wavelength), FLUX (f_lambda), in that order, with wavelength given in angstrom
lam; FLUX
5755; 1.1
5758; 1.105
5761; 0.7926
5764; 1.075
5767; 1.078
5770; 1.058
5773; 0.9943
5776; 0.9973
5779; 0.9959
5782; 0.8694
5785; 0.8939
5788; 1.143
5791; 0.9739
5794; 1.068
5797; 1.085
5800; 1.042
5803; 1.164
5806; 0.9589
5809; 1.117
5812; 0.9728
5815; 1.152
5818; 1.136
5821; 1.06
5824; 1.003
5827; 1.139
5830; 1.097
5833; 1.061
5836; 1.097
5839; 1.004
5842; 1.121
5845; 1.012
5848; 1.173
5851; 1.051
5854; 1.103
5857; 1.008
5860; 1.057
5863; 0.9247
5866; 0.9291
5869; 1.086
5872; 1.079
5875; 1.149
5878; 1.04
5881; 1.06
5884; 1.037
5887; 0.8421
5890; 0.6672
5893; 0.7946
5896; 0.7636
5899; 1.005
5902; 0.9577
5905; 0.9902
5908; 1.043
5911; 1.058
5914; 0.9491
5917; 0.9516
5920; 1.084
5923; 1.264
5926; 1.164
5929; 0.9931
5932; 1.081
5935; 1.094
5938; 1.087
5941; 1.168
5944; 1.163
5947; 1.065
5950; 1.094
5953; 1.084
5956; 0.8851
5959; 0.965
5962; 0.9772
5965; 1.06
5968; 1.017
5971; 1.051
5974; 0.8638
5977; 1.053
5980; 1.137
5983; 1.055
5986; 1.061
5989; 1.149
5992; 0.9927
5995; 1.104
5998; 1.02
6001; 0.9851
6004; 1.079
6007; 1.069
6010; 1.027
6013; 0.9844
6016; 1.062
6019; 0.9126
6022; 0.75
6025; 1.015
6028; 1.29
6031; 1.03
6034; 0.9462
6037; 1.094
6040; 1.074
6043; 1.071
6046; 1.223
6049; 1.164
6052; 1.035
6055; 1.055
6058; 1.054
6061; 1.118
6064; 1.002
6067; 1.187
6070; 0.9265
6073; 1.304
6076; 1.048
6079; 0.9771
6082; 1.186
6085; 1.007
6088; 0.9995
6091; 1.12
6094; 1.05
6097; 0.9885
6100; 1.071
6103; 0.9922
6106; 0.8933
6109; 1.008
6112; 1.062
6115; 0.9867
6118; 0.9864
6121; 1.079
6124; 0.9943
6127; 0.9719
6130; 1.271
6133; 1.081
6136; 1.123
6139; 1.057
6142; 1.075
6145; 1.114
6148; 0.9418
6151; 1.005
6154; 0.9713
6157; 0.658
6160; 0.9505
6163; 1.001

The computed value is 0.03 mag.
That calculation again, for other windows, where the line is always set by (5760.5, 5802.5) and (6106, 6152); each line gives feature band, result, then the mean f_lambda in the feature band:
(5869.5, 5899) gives 0.086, 0.945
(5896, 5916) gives 0.047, 0.982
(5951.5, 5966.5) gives 0.038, 0.994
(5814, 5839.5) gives -0.069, 1.08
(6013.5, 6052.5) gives -0.014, 1.05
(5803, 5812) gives -0.034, 1.05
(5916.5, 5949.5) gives -0.079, 1.11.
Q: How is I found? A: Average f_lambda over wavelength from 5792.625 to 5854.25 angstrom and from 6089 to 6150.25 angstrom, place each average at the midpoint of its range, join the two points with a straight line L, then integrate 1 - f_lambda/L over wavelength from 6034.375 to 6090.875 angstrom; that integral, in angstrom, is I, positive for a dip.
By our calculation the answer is -1.8 angstrom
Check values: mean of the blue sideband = 1.08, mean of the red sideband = 1.04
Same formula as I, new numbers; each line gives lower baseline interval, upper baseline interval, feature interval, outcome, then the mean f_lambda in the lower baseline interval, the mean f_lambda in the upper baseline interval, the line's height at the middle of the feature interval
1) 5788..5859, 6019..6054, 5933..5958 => -0.4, 1.07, 1.06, 1.06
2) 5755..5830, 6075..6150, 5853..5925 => 3.2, 1.04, 1.04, 1.04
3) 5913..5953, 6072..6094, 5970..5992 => 0.8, 1.09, 1.08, 1.09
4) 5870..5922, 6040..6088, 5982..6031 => 0.6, 0.973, 1.09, 1.05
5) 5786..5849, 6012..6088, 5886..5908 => 4.0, 1.07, 1.06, 1.07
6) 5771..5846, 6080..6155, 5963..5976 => 0.6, 1.05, 1.04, 1.04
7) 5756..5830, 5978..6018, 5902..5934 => -0.2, 1.04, 1.05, 1.05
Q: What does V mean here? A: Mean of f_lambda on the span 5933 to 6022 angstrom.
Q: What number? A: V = 1.04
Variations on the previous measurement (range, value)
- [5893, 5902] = 0.882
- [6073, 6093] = 1.07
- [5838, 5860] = 1.07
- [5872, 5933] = 0.996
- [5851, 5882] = 1.04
